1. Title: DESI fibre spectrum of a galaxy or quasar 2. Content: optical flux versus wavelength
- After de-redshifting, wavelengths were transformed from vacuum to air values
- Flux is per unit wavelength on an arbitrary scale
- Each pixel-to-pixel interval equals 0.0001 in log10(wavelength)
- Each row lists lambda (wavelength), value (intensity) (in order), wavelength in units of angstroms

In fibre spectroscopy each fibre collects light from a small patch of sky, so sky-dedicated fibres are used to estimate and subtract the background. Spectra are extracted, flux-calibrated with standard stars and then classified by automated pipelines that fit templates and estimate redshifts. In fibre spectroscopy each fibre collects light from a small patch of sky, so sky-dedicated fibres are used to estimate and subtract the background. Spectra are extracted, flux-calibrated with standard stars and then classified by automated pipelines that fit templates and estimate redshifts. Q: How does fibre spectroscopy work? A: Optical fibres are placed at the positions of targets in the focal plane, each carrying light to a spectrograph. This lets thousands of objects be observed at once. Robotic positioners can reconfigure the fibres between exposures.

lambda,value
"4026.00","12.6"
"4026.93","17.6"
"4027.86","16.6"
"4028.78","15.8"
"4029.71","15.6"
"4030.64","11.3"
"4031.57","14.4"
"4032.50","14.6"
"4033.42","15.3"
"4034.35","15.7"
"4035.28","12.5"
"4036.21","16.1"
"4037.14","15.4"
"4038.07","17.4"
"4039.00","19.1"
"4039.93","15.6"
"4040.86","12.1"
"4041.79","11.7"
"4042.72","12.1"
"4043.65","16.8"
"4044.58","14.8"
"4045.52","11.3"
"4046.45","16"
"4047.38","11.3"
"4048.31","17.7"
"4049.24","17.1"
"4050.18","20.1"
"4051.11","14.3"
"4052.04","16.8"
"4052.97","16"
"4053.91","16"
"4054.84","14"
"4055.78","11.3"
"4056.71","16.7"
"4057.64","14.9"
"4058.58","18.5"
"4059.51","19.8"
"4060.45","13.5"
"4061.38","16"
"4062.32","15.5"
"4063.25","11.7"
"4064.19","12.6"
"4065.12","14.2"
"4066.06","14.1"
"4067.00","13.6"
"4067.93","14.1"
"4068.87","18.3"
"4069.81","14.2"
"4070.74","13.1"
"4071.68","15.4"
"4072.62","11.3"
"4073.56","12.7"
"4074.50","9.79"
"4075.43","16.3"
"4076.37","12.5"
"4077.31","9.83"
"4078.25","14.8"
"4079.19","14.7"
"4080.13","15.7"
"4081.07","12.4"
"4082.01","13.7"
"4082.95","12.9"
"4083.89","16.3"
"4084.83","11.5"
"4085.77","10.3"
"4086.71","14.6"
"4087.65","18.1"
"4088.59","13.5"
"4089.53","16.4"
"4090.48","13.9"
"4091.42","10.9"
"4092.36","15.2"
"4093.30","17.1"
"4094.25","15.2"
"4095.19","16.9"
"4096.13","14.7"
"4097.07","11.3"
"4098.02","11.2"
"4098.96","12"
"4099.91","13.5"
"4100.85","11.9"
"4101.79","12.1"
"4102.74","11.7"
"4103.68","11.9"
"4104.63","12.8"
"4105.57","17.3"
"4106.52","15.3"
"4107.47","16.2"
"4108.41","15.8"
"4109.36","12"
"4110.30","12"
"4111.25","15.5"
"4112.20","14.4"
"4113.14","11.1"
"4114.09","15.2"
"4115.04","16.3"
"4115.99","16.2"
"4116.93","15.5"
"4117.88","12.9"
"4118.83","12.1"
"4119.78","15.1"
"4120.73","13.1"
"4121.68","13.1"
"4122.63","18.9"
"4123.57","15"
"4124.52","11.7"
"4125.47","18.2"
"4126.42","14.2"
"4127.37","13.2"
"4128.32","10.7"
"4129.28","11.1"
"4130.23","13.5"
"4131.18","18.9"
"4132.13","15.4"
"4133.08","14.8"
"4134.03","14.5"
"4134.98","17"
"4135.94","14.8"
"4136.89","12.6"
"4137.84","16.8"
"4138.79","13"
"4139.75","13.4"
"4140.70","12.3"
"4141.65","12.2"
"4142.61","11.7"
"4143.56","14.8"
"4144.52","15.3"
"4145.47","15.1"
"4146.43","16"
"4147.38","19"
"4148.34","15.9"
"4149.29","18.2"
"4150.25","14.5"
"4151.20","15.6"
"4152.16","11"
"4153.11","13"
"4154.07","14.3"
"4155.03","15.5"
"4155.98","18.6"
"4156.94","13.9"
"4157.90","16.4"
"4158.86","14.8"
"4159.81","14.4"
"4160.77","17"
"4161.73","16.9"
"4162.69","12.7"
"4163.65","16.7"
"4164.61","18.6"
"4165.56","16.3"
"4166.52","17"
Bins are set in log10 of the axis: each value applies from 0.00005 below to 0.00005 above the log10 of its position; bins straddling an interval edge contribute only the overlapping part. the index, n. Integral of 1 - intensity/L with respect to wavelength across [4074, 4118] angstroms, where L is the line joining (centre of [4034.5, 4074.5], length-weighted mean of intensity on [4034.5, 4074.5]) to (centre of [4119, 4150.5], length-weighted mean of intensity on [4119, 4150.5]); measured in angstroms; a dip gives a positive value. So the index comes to 2.6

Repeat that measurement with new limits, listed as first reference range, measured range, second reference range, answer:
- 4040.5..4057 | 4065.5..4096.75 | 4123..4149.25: 1.39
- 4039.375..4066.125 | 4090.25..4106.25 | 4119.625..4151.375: 1.38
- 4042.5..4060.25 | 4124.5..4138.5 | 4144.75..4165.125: 0.94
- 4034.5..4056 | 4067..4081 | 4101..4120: 0.85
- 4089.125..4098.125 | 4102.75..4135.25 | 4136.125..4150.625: 0.39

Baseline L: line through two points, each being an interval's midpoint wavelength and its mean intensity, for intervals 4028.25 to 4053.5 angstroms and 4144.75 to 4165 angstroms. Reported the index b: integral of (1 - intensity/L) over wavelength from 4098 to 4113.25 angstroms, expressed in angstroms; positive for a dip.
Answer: 1.9 angstroms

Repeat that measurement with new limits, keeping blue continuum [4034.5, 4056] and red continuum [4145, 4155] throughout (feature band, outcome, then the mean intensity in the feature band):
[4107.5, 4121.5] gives 0.98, 14.1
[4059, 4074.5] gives 0.88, 14.3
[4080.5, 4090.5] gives 0.77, 14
